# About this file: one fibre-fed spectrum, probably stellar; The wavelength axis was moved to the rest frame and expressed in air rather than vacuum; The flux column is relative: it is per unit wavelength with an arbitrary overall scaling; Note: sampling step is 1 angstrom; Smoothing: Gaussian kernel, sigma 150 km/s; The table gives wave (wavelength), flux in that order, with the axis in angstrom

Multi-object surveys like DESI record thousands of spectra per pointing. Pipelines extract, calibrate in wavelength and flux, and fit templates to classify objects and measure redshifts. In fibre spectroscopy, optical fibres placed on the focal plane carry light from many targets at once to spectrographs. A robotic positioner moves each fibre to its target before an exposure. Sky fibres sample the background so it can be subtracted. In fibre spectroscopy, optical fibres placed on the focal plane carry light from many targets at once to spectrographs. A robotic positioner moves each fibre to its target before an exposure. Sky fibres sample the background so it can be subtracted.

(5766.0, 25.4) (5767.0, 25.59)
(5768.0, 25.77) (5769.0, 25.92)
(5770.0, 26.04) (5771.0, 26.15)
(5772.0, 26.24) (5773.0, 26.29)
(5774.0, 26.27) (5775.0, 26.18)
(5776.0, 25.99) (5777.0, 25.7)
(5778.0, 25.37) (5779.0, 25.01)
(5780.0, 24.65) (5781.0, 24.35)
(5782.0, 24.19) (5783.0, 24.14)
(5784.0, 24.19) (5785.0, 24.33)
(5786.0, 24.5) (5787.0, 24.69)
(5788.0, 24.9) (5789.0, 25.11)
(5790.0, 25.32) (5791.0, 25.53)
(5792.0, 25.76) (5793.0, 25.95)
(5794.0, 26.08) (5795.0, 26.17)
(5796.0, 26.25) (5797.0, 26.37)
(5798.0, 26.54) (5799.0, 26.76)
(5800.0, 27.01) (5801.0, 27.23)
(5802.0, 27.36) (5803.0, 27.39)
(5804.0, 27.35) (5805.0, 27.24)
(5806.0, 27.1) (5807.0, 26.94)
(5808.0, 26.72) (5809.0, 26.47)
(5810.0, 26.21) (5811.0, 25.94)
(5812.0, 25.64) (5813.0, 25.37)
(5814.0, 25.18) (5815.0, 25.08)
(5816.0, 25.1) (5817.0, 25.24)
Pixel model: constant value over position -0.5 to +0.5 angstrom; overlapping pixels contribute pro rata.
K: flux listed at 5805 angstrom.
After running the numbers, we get 27.24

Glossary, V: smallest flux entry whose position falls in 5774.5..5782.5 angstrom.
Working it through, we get 24.19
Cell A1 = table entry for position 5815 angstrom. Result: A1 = 25.08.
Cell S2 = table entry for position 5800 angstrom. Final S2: 27.01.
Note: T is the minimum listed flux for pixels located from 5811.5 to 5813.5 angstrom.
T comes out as 25.37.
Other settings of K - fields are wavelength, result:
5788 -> 24.9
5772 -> 26.24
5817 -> 25.24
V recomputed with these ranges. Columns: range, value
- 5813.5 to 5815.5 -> 25.08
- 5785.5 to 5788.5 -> 24.5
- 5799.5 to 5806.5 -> 27.01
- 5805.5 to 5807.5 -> 26.94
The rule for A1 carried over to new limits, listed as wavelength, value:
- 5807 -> 26.94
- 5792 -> 25.76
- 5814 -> 25.18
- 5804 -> 27.35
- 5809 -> 26.47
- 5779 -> 25.01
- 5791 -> 25.53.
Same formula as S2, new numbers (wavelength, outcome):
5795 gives 26.17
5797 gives 26.37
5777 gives 25.7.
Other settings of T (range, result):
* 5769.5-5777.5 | 25.7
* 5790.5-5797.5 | 25.53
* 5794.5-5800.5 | 26.17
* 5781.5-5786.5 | 24.14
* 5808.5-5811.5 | 25.94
